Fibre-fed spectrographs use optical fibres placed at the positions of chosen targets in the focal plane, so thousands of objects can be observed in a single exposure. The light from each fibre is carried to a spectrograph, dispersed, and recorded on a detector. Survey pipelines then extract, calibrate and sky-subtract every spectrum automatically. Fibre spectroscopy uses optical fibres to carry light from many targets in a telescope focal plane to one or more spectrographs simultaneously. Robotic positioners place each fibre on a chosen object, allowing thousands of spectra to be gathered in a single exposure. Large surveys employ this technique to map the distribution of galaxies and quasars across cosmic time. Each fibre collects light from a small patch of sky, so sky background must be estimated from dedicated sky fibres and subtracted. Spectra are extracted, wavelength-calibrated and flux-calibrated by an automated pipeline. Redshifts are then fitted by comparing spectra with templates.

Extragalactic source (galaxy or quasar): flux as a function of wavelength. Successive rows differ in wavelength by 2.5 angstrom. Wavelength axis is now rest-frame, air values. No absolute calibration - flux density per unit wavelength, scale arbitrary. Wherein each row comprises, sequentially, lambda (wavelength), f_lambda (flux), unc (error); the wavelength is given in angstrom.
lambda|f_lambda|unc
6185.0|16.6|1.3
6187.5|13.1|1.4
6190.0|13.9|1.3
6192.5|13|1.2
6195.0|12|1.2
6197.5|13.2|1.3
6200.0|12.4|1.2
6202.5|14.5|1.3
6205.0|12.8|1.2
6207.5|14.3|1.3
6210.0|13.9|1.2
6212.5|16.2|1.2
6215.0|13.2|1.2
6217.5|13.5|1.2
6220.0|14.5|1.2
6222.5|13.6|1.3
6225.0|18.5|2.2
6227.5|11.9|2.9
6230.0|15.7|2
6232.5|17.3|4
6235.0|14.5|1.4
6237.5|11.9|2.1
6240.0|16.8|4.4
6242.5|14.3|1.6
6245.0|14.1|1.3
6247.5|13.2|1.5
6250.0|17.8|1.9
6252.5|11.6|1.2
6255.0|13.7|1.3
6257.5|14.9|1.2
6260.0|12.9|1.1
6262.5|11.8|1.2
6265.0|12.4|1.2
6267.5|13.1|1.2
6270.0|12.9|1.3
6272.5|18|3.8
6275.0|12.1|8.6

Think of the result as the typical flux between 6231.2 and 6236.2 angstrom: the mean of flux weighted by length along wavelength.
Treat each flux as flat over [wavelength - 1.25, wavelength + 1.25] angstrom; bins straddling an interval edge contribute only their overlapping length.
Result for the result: 15.9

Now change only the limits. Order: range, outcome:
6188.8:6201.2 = 12.9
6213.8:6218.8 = 13.4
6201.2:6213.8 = 14.3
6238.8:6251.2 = 15.2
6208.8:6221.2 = 14.3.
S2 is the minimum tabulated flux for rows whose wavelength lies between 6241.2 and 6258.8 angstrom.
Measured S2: 11.6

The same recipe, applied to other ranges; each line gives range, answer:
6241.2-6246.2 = 14.1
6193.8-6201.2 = 12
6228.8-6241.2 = 11.9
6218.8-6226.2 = 13.6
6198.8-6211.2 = 12.4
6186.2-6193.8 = 13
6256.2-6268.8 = 11.8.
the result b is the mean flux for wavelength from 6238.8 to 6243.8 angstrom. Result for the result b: 15.5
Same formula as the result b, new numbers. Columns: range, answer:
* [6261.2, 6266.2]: 12.1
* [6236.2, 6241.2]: 14.3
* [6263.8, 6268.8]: 12.8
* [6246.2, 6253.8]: 14.2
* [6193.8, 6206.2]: 13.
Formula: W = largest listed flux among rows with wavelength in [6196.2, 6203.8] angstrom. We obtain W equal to 14.5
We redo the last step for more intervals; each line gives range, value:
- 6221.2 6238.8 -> 18.5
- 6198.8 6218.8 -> 16.2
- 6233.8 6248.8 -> 16.8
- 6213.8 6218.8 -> 13.5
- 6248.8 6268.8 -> 17.8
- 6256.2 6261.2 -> 14.9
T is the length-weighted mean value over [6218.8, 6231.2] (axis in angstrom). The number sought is 14.8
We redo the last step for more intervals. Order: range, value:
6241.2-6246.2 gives 14.2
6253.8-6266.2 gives 13.1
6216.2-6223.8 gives 13.9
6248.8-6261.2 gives 14.2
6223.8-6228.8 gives 15.2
